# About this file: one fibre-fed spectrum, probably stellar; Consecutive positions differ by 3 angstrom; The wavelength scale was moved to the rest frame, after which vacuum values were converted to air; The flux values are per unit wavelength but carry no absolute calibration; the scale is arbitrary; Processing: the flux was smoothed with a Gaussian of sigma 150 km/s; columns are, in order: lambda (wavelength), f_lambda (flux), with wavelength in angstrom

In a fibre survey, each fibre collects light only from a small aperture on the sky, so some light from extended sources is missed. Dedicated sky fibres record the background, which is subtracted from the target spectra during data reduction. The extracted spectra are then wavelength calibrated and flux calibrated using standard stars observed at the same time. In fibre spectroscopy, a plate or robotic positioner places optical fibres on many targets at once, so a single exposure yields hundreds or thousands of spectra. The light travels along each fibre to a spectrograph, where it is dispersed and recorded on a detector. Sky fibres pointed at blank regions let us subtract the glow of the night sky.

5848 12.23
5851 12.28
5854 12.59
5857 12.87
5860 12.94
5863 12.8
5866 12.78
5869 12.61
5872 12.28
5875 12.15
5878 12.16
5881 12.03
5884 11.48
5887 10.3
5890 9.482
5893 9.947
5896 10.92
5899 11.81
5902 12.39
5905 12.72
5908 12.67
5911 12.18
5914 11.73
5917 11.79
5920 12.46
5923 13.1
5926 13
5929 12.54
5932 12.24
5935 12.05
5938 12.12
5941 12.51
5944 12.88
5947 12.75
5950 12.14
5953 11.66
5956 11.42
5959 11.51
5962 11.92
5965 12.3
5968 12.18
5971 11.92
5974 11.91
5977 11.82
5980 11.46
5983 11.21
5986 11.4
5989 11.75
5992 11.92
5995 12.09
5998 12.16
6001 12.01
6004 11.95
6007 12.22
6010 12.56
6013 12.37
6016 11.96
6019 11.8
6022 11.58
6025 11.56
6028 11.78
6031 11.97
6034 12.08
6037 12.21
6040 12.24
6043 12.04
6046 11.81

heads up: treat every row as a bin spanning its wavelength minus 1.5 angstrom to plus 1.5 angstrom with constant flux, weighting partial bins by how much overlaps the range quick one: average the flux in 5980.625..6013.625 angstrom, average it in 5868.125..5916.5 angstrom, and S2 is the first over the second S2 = 1.02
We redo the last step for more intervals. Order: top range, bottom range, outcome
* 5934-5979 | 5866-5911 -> 1.03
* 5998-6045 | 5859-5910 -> 1.02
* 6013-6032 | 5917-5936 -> 0.94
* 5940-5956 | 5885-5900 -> 1.17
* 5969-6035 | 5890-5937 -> 0.99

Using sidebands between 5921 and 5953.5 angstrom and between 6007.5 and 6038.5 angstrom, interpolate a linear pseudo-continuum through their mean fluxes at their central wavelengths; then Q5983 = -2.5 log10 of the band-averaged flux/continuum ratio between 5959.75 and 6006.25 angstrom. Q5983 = 0.03 mag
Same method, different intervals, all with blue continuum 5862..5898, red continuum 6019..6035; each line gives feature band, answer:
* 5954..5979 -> -0.02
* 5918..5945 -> -0.08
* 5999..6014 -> -0.04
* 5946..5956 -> -0.03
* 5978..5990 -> 0.02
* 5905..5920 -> -0.05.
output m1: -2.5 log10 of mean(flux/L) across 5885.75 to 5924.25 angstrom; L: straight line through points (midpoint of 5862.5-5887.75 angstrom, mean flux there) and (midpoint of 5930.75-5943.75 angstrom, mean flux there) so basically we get 0.05 mag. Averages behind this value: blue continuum 12.1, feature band 11.7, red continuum 12.3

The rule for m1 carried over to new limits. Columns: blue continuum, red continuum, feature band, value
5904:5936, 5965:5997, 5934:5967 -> 0.00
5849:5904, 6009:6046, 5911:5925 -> -0.03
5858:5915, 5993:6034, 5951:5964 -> 0.03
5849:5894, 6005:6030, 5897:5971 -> -0.03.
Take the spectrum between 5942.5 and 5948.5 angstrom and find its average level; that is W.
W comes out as 12.8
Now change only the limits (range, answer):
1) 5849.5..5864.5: 12.7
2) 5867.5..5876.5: 12.3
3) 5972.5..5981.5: 11.7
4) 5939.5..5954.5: 12.4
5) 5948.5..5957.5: 11.7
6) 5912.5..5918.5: 11.8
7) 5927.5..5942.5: 12.3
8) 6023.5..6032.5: 11.8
